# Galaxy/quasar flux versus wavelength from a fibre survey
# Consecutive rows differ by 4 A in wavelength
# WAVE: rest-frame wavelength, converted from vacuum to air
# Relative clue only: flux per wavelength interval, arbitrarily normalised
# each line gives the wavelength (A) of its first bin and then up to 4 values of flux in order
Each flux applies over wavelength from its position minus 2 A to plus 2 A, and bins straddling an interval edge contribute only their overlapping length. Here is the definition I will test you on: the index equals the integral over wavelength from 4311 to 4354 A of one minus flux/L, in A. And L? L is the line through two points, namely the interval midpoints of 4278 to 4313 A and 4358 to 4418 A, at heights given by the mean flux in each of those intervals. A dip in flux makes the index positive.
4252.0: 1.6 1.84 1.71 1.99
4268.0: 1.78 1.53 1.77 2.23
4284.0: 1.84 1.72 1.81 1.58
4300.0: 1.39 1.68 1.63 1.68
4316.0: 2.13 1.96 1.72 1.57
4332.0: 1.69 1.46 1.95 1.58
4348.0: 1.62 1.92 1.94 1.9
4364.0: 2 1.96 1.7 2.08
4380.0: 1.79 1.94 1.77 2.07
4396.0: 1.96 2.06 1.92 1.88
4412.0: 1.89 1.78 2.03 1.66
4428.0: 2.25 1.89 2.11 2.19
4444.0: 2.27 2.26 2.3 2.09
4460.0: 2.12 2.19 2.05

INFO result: 1.1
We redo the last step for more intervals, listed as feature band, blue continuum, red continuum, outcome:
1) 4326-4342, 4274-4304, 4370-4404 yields 1.4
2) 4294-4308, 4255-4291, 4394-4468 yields 2.3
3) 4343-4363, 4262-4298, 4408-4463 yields 1.2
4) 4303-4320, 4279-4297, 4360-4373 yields 0.4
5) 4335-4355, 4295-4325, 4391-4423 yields 0.8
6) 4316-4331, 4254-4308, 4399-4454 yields 0.3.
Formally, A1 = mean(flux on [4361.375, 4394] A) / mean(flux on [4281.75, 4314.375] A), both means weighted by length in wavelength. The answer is 1.1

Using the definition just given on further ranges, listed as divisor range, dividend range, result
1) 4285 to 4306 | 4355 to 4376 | 1.16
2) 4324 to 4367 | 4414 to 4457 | 1.18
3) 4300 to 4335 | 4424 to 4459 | 1.24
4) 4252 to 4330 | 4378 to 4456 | 1.14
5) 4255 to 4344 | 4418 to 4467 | 1.21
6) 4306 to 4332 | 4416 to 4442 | 1.13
